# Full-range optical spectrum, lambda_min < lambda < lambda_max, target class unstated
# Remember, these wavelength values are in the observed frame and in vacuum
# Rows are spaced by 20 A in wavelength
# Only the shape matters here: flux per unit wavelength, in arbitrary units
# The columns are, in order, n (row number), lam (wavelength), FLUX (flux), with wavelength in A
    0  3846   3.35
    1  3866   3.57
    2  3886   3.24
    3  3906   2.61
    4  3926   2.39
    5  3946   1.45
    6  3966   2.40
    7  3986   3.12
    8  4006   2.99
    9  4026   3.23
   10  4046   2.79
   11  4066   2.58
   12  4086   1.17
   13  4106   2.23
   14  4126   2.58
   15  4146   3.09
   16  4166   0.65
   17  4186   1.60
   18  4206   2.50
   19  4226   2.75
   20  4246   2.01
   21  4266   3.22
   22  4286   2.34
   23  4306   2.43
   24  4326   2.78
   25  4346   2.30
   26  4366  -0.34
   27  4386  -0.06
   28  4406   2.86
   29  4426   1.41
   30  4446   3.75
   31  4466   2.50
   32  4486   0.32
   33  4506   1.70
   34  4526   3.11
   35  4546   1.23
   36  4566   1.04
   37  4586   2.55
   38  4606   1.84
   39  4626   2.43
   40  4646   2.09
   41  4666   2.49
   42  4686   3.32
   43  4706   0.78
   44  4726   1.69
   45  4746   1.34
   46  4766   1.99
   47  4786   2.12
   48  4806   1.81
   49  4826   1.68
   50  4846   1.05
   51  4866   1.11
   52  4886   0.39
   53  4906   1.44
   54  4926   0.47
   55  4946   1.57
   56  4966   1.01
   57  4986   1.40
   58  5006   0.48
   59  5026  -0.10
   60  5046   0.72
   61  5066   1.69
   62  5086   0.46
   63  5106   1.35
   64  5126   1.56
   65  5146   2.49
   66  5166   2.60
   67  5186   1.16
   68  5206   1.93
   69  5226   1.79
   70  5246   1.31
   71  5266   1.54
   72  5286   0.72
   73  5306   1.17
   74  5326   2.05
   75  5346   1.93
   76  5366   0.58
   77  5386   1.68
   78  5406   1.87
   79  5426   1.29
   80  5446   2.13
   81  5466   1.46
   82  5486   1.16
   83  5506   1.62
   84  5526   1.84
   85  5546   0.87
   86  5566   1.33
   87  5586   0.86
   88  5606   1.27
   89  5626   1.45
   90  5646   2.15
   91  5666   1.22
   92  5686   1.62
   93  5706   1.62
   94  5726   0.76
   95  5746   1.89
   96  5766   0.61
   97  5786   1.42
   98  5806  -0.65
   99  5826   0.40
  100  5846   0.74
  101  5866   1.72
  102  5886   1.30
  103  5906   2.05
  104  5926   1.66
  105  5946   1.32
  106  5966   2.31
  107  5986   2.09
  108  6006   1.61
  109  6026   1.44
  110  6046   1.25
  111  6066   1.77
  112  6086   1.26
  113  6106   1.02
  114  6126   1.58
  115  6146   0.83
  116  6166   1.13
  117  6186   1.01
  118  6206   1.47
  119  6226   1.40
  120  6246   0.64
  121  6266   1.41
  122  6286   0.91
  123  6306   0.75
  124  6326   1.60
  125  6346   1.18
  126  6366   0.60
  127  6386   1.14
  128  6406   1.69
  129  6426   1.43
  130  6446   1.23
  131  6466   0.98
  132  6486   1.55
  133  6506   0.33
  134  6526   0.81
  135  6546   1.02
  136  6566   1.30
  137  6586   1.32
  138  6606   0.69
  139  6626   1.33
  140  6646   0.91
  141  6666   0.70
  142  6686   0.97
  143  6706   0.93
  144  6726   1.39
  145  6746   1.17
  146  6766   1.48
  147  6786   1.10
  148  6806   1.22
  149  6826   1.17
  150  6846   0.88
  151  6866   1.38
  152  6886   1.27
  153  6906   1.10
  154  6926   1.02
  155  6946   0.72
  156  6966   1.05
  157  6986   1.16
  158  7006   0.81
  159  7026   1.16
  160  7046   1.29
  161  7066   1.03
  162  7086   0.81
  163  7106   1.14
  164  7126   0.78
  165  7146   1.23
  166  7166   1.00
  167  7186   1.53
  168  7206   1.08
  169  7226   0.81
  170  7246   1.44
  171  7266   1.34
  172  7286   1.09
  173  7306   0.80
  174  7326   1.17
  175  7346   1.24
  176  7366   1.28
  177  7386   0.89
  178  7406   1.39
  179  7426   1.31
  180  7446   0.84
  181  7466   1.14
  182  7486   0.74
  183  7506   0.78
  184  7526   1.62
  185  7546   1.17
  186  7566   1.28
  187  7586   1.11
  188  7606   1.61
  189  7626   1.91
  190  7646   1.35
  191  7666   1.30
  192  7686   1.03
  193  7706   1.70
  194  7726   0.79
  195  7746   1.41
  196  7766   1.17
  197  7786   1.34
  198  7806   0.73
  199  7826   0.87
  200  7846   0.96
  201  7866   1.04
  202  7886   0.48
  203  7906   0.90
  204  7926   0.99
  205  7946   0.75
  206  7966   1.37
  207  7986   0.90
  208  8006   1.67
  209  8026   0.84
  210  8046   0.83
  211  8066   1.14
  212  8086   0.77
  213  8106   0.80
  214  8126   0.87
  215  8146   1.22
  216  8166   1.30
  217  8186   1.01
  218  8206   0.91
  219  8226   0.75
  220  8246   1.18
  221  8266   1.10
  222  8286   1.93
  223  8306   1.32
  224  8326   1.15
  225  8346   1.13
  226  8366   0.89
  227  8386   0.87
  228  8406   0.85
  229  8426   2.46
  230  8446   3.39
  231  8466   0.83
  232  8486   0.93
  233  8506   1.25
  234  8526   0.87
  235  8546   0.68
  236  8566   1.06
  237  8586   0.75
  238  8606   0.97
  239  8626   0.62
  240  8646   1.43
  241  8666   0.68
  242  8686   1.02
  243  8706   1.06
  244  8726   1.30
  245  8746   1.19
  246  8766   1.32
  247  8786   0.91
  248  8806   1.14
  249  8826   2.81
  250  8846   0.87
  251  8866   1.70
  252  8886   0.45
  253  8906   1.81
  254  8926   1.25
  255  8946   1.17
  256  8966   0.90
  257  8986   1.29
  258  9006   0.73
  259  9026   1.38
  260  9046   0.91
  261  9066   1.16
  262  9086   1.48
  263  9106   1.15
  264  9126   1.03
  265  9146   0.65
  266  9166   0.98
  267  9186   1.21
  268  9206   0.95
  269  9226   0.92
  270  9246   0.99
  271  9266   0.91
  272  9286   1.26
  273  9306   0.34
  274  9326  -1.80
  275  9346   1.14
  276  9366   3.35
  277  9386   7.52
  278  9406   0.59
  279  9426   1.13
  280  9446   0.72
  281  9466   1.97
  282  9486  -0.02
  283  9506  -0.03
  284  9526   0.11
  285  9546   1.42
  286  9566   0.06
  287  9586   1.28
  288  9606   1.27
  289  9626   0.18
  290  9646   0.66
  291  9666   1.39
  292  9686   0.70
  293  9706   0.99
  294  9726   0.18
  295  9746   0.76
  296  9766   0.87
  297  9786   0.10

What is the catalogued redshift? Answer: 1.262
